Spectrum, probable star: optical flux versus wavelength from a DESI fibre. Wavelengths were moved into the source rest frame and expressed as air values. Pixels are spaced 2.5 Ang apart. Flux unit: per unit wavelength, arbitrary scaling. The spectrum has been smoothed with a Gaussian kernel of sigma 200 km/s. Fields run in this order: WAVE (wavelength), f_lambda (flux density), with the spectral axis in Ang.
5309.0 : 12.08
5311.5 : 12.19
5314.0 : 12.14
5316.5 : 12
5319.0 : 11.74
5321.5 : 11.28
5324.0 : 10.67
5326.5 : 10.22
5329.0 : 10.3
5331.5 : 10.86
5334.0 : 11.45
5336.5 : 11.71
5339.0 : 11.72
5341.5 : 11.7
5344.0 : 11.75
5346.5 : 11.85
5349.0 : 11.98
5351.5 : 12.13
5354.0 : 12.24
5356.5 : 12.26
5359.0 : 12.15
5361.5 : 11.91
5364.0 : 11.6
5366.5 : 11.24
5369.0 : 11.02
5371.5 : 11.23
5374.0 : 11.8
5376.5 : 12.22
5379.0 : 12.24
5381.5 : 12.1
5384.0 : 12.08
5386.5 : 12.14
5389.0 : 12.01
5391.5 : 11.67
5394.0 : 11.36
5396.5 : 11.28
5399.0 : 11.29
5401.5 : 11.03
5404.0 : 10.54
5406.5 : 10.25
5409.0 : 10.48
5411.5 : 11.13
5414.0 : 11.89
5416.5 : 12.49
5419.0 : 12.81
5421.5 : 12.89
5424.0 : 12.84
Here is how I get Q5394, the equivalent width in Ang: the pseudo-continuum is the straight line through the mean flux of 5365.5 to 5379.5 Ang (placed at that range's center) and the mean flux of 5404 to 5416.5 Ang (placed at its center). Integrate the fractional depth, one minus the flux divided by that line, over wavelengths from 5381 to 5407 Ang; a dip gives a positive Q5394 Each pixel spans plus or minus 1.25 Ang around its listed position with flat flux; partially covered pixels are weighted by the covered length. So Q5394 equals -0.4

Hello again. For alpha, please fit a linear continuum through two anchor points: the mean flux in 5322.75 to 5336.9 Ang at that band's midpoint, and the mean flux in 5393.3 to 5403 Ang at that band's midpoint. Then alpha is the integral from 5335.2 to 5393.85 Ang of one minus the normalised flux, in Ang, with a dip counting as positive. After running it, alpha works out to -4.4 Ang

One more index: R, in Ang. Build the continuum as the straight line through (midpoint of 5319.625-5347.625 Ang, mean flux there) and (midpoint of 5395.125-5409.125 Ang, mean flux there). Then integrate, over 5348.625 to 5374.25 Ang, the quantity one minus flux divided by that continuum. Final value -1.6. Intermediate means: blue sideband 11.2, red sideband 10.8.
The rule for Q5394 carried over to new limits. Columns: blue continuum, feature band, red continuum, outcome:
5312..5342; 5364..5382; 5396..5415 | -0.9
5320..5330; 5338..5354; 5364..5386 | -1.1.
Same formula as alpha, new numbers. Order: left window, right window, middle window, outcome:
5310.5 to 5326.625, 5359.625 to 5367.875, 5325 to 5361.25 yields -0.04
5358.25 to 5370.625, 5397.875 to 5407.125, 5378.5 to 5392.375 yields -1.12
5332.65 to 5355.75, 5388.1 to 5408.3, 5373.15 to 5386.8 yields -0.87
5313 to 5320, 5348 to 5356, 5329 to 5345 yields 0.84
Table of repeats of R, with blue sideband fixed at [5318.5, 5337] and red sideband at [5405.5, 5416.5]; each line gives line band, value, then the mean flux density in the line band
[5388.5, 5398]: -0.38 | 11.5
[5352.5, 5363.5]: -1.07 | 12.1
